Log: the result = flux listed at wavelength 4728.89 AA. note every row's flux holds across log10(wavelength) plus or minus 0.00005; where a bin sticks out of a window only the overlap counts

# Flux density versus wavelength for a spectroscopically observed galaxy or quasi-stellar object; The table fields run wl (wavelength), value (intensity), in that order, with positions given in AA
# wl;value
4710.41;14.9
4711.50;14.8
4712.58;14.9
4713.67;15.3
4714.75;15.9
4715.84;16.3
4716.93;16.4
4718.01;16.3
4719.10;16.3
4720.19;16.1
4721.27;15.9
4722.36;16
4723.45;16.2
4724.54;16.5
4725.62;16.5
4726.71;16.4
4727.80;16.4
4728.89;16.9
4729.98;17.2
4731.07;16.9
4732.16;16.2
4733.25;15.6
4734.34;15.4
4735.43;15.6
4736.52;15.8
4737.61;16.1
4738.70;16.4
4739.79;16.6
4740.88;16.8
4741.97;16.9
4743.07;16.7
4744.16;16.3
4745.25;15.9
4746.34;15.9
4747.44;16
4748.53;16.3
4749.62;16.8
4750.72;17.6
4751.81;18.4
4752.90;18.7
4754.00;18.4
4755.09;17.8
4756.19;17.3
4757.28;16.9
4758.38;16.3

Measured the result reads 16.9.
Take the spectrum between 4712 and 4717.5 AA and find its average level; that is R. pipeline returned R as 15.8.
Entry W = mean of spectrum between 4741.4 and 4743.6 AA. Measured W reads 16.8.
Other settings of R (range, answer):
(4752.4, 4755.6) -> 18.3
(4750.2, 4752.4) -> 18.1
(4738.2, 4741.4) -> 16.6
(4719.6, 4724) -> 16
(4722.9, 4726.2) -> 16.4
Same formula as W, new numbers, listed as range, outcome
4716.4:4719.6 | 16.3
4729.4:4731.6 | 17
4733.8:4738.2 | 15.7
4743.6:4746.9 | 16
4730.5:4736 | 15.9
